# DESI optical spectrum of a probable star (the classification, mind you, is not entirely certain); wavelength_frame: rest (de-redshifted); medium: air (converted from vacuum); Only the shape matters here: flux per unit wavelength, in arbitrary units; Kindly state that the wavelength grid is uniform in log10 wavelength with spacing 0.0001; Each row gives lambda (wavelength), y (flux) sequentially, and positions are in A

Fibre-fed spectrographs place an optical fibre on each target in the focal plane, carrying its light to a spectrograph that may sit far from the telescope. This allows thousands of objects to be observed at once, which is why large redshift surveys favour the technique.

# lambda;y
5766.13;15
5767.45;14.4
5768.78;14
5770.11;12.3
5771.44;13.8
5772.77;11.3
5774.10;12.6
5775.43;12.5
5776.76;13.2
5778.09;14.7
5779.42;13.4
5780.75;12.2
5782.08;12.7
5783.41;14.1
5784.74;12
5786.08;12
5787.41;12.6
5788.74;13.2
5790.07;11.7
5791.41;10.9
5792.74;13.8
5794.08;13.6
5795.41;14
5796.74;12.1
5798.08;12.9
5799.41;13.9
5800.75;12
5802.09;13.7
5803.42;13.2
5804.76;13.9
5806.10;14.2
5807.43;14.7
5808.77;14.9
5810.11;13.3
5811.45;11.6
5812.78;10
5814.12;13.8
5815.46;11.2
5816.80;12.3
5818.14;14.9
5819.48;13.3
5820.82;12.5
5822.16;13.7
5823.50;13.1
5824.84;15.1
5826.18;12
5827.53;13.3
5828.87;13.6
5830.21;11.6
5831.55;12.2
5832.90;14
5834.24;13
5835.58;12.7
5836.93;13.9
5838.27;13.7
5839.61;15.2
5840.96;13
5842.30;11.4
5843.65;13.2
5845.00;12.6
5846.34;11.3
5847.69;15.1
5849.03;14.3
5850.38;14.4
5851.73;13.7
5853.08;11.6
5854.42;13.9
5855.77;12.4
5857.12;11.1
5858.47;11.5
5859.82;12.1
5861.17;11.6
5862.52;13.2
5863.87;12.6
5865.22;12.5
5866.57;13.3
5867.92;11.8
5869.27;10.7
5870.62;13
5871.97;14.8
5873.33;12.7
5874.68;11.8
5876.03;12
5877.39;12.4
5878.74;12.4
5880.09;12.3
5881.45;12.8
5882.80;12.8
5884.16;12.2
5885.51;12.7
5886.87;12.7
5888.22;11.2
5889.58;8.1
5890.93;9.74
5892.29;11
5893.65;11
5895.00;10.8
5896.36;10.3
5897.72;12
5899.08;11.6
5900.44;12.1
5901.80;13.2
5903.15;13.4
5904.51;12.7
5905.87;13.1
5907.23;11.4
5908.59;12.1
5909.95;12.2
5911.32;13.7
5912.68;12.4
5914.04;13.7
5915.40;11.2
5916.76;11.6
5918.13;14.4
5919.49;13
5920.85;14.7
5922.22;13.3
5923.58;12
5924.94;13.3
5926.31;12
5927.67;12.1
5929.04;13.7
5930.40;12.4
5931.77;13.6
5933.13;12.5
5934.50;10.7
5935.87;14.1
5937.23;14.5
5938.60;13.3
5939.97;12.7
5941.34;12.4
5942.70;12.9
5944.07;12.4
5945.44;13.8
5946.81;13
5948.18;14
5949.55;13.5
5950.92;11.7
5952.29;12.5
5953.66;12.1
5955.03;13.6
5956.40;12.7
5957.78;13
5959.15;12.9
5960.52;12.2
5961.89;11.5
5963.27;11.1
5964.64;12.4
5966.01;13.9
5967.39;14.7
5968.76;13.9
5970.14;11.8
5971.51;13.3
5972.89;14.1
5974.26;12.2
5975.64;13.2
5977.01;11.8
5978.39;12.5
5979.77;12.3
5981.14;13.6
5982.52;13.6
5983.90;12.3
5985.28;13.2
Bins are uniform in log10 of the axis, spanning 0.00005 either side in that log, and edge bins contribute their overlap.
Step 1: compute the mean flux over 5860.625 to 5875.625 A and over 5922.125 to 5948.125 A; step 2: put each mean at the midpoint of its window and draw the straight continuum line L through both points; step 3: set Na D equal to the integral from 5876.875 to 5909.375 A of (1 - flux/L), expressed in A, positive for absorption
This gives 2.2 A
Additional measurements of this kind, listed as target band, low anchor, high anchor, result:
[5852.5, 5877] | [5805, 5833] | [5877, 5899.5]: -0.6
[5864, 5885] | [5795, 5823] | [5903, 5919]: 0.5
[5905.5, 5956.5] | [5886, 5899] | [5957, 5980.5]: -4.6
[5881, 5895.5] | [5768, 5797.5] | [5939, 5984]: 1.7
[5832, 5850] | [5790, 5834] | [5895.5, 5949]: -0.5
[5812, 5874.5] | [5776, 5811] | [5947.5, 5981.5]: 0.9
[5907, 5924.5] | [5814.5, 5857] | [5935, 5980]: 0.3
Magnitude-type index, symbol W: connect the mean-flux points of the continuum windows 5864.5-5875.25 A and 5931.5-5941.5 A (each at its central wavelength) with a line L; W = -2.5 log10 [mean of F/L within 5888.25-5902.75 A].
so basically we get 0.16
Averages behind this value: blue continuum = 12.6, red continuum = 13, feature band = 11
